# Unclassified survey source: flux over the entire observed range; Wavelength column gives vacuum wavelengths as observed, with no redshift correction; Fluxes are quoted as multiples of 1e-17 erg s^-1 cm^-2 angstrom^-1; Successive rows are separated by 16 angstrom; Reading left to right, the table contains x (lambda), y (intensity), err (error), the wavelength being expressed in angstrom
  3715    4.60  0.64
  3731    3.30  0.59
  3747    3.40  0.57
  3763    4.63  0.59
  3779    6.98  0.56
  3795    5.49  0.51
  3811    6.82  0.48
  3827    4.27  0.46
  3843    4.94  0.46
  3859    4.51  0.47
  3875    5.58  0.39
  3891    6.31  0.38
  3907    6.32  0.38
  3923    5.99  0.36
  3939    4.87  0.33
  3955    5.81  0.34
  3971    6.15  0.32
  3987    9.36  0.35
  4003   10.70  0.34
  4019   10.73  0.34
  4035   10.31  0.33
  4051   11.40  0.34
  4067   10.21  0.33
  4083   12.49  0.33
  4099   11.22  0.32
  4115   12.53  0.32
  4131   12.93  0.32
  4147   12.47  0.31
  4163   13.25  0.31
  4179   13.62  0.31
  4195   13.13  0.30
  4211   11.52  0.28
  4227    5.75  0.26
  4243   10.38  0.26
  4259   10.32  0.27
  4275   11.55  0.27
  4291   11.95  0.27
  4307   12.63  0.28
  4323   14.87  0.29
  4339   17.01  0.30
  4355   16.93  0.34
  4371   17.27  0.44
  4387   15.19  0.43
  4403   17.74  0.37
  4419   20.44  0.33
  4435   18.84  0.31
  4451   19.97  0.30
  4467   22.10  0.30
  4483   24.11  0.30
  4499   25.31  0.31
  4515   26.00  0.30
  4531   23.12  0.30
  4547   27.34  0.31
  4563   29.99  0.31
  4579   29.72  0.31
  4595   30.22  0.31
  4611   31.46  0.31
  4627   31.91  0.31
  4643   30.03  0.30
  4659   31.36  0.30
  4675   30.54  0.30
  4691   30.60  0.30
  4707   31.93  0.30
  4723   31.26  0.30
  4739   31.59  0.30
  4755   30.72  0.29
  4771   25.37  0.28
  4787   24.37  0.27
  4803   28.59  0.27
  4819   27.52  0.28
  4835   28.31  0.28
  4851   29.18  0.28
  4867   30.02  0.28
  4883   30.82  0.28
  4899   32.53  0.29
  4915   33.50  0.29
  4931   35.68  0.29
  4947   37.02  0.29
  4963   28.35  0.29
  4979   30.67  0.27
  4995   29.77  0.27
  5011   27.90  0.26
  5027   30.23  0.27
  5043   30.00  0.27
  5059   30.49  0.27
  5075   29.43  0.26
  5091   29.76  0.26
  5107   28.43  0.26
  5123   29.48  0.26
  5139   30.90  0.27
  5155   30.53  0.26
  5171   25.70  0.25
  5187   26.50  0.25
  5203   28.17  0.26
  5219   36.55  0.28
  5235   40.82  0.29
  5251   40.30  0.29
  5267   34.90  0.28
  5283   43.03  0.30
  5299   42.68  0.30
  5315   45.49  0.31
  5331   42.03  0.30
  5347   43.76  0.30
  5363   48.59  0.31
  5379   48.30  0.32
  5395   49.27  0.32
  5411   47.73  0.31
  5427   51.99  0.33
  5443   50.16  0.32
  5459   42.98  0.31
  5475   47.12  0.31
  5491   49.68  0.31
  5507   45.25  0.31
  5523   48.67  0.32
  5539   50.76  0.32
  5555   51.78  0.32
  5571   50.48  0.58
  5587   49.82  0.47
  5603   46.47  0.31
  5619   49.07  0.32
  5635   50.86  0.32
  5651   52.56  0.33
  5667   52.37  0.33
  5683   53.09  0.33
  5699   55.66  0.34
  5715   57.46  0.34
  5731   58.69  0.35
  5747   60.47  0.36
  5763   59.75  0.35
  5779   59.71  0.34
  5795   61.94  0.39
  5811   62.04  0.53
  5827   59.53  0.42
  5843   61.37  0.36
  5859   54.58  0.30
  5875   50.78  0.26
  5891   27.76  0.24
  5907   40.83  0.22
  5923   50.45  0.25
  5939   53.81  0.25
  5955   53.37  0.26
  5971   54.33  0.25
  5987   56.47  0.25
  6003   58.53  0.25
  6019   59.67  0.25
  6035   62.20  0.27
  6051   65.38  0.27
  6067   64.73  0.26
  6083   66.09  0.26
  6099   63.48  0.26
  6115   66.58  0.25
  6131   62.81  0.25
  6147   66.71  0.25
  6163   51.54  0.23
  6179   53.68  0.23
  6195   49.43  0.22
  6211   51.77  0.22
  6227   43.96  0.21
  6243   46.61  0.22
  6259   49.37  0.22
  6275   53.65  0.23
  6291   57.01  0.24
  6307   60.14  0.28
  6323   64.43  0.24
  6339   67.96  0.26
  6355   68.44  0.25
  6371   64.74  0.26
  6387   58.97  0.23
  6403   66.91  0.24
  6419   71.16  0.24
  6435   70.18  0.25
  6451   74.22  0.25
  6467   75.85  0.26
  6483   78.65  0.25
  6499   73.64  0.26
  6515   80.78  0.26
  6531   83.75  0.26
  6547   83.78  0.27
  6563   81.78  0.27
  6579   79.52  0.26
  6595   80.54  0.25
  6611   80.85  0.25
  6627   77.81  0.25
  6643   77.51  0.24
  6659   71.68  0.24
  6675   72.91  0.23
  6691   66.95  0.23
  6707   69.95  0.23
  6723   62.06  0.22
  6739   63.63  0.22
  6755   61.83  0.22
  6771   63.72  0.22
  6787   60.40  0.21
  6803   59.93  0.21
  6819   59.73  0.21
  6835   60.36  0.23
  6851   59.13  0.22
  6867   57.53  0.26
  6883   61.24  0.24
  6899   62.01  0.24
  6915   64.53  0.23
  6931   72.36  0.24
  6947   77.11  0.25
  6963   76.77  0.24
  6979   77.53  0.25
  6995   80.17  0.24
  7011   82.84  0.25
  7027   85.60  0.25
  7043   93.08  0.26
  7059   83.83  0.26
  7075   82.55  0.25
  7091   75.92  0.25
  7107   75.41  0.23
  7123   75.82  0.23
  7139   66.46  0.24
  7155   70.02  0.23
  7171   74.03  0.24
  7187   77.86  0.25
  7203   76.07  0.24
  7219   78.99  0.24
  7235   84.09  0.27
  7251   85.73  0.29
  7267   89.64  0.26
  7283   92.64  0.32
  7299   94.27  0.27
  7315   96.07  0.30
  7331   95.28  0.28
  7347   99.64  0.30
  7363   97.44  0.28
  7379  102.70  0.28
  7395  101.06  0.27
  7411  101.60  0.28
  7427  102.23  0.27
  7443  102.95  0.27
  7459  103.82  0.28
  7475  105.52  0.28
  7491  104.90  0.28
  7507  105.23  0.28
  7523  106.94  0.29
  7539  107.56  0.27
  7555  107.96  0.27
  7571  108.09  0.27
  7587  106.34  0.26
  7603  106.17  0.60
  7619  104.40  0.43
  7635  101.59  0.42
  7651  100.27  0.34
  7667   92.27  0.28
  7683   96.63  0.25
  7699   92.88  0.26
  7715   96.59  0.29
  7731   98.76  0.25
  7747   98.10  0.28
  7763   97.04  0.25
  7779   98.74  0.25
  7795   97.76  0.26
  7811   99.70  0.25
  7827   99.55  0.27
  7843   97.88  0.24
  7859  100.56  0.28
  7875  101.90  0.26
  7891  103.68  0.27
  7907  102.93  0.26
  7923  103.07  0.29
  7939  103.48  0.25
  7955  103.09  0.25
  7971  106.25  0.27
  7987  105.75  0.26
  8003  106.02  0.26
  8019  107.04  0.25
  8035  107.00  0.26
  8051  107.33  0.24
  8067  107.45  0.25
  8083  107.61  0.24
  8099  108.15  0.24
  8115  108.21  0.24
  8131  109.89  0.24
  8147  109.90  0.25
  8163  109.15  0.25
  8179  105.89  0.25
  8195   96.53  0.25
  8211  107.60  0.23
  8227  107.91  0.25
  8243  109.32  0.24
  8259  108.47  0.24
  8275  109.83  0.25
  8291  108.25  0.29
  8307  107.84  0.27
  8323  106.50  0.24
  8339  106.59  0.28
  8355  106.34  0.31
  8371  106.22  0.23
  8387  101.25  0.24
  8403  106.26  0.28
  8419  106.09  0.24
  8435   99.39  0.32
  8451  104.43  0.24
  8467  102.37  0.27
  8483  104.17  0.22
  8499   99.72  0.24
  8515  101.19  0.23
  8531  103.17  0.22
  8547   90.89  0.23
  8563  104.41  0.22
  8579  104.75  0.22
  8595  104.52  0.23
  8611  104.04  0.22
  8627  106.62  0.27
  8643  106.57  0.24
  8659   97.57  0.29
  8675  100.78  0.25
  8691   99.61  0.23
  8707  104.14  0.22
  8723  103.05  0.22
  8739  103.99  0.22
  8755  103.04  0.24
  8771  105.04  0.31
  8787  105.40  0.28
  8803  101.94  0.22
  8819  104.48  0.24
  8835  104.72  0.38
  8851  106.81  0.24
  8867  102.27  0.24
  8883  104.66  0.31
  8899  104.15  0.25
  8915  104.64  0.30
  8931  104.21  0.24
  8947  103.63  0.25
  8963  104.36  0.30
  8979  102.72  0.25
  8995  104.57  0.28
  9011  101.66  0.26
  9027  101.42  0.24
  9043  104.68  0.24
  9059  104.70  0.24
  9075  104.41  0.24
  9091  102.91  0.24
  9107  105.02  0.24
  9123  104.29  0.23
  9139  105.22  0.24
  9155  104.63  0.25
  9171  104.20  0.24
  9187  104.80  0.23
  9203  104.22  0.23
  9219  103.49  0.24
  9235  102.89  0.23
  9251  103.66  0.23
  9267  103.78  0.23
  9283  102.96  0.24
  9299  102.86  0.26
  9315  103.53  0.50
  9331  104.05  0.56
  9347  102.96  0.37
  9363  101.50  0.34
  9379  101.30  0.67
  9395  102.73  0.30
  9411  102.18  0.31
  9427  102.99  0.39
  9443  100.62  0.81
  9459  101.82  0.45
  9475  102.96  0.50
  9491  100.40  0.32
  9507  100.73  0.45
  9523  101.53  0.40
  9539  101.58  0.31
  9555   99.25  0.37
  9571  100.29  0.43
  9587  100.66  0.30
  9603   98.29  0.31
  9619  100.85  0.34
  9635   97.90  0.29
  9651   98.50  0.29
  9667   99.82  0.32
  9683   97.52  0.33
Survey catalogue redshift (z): 0.000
